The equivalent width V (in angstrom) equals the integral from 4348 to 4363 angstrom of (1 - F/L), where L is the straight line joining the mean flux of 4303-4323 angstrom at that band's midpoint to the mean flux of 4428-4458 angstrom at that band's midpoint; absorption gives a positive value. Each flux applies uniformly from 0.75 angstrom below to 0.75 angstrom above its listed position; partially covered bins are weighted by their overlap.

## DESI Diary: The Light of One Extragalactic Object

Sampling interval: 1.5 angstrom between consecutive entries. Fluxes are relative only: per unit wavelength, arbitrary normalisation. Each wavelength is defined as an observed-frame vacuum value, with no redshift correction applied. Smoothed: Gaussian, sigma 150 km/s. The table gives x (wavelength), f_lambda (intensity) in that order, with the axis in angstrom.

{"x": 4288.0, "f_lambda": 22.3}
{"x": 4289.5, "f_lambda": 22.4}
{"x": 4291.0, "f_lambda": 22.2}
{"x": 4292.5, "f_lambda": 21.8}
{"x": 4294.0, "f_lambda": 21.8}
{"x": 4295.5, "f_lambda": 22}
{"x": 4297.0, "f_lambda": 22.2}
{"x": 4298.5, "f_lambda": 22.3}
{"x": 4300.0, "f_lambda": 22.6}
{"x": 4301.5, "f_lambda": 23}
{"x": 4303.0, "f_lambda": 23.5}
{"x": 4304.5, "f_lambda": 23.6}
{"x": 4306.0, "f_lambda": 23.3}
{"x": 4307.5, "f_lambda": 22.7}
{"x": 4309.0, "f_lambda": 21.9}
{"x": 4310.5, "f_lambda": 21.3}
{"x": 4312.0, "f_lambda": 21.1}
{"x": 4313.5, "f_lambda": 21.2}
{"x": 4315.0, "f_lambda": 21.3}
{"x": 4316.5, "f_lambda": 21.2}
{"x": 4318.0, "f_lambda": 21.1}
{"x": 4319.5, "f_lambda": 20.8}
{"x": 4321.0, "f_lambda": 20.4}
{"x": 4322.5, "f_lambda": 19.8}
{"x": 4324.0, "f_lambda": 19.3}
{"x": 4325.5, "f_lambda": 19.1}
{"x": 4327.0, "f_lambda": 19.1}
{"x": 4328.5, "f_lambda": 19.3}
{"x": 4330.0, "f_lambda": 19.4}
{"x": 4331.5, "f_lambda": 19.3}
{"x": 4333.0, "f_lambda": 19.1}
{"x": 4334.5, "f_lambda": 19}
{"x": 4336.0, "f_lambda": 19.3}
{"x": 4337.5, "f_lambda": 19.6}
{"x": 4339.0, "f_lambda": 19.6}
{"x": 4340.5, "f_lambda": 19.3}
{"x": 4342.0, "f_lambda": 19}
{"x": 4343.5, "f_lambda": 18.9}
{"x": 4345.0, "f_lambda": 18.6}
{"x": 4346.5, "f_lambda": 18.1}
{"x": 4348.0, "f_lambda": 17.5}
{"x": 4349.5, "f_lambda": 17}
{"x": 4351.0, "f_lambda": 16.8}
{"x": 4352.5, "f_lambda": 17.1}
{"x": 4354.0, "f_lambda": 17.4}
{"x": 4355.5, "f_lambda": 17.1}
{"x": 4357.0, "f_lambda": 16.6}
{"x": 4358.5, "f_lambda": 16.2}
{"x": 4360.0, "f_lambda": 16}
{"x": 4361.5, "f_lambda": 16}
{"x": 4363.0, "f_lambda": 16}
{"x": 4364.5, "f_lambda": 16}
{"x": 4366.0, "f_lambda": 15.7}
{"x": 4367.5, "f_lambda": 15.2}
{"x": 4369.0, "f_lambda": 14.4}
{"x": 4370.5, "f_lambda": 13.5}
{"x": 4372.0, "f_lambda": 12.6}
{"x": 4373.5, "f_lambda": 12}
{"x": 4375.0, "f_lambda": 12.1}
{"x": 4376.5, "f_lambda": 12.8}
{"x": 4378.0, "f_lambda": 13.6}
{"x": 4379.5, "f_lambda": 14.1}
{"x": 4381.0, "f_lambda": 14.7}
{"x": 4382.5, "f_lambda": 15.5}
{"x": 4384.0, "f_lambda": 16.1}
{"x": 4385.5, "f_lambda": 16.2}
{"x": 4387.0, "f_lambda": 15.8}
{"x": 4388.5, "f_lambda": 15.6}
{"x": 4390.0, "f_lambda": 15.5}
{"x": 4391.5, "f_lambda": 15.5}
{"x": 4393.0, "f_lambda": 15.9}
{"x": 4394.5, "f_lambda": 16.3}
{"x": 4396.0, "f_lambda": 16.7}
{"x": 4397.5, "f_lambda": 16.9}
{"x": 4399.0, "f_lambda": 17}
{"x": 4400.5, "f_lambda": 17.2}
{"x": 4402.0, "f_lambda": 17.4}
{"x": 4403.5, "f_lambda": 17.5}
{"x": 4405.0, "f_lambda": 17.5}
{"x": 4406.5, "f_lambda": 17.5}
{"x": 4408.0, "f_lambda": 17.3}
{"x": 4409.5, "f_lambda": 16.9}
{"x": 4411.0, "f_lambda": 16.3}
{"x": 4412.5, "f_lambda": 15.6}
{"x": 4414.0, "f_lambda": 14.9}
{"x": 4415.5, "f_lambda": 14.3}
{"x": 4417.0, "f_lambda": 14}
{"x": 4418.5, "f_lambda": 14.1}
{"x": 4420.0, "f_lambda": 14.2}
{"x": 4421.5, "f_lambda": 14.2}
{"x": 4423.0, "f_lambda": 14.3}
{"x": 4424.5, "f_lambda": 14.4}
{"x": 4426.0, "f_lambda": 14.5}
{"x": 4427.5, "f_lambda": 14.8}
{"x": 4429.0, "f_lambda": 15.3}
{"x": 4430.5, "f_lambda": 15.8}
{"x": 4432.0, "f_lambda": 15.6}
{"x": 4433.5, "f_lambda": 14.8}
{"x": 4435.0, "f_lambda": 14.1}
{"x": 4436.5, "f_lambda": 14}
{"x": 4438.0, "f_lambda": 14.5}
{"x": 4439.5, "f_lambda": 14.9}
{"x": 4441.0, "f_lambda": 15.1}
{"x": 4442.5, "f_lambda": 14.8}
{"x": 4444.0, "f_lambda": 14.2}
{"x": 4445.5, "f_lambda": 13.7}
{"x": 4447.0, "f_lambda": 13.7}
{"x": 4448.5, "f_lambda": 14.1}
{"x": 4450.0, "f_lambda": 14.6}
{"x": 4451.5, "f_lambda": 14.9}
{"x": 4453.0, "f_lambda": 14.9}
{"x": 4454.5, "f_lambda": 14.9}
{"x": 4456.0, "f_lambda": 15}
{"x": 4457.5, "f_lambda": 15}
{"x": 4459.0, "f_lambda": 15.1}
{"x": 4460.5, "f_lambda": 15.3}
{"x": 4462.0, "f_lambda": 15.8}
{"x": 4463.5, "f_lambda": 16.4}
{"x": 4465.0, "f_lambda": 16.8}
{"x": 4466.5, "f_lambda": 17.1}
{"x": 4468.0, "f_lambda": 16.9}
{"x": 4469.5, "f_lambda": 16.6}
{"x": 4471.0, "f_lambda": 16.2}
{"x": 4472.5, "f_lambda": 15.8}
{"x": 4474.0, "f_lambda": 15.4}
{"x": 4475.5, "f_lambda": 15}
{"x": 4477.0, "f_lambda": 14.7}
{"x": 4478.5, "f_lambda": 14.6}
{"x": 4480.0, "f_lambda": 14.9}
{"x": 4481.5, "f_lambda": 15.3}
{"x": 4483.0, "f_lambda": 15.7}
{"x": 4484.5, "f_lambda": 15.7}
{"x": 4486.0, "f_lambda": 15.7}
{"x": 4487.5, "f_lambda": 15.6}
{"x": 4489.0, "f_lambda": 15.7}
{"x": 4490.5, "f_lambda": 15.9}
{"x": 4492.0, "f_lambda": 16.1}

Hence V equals 2.1 angstrom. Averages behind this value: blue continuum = 21.6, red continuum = 14.7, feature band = 16.7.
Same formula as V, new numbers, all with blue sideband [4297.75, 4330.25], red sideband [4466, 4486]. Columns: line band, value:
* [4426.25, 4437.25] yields 1.5 angstrom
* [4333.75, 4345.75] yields 0.7 angstrom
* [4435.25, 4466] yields 3.0 angstrom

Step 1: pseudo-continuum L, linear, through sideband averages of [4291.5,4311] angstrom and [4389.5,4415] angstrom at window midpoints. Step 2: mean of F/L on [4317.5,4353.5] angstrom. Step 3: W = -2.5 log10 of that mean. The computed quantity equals 0.08 mag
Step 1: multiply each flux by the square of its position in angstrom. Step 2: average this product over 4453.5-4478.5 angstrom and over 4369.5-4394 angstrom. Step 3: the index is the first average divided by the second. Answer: 1.13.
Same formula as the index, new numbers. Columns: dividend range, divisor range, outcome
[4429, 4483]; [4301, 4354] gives 0.81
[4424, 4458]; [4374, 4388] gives 1.04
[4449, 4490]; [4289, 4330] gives 0.78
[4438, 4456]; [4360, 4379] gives 1.06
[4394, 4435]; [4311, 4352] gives 0.84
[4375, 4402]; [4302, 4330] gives 0.76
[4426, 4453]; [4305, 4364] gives 0.80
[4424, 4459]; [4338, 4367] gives 0.88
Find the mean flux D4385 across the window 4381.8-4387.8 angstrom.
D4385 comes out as 15.9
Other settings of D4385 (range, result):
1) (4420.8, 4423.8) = 14.3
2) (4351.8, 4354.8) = 17.2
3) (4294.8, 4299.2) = 22.2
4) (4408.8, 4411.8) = 16.6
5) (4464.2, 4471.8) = 16.7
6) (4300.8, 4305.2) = 23.4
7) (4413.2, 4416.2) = 14.6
